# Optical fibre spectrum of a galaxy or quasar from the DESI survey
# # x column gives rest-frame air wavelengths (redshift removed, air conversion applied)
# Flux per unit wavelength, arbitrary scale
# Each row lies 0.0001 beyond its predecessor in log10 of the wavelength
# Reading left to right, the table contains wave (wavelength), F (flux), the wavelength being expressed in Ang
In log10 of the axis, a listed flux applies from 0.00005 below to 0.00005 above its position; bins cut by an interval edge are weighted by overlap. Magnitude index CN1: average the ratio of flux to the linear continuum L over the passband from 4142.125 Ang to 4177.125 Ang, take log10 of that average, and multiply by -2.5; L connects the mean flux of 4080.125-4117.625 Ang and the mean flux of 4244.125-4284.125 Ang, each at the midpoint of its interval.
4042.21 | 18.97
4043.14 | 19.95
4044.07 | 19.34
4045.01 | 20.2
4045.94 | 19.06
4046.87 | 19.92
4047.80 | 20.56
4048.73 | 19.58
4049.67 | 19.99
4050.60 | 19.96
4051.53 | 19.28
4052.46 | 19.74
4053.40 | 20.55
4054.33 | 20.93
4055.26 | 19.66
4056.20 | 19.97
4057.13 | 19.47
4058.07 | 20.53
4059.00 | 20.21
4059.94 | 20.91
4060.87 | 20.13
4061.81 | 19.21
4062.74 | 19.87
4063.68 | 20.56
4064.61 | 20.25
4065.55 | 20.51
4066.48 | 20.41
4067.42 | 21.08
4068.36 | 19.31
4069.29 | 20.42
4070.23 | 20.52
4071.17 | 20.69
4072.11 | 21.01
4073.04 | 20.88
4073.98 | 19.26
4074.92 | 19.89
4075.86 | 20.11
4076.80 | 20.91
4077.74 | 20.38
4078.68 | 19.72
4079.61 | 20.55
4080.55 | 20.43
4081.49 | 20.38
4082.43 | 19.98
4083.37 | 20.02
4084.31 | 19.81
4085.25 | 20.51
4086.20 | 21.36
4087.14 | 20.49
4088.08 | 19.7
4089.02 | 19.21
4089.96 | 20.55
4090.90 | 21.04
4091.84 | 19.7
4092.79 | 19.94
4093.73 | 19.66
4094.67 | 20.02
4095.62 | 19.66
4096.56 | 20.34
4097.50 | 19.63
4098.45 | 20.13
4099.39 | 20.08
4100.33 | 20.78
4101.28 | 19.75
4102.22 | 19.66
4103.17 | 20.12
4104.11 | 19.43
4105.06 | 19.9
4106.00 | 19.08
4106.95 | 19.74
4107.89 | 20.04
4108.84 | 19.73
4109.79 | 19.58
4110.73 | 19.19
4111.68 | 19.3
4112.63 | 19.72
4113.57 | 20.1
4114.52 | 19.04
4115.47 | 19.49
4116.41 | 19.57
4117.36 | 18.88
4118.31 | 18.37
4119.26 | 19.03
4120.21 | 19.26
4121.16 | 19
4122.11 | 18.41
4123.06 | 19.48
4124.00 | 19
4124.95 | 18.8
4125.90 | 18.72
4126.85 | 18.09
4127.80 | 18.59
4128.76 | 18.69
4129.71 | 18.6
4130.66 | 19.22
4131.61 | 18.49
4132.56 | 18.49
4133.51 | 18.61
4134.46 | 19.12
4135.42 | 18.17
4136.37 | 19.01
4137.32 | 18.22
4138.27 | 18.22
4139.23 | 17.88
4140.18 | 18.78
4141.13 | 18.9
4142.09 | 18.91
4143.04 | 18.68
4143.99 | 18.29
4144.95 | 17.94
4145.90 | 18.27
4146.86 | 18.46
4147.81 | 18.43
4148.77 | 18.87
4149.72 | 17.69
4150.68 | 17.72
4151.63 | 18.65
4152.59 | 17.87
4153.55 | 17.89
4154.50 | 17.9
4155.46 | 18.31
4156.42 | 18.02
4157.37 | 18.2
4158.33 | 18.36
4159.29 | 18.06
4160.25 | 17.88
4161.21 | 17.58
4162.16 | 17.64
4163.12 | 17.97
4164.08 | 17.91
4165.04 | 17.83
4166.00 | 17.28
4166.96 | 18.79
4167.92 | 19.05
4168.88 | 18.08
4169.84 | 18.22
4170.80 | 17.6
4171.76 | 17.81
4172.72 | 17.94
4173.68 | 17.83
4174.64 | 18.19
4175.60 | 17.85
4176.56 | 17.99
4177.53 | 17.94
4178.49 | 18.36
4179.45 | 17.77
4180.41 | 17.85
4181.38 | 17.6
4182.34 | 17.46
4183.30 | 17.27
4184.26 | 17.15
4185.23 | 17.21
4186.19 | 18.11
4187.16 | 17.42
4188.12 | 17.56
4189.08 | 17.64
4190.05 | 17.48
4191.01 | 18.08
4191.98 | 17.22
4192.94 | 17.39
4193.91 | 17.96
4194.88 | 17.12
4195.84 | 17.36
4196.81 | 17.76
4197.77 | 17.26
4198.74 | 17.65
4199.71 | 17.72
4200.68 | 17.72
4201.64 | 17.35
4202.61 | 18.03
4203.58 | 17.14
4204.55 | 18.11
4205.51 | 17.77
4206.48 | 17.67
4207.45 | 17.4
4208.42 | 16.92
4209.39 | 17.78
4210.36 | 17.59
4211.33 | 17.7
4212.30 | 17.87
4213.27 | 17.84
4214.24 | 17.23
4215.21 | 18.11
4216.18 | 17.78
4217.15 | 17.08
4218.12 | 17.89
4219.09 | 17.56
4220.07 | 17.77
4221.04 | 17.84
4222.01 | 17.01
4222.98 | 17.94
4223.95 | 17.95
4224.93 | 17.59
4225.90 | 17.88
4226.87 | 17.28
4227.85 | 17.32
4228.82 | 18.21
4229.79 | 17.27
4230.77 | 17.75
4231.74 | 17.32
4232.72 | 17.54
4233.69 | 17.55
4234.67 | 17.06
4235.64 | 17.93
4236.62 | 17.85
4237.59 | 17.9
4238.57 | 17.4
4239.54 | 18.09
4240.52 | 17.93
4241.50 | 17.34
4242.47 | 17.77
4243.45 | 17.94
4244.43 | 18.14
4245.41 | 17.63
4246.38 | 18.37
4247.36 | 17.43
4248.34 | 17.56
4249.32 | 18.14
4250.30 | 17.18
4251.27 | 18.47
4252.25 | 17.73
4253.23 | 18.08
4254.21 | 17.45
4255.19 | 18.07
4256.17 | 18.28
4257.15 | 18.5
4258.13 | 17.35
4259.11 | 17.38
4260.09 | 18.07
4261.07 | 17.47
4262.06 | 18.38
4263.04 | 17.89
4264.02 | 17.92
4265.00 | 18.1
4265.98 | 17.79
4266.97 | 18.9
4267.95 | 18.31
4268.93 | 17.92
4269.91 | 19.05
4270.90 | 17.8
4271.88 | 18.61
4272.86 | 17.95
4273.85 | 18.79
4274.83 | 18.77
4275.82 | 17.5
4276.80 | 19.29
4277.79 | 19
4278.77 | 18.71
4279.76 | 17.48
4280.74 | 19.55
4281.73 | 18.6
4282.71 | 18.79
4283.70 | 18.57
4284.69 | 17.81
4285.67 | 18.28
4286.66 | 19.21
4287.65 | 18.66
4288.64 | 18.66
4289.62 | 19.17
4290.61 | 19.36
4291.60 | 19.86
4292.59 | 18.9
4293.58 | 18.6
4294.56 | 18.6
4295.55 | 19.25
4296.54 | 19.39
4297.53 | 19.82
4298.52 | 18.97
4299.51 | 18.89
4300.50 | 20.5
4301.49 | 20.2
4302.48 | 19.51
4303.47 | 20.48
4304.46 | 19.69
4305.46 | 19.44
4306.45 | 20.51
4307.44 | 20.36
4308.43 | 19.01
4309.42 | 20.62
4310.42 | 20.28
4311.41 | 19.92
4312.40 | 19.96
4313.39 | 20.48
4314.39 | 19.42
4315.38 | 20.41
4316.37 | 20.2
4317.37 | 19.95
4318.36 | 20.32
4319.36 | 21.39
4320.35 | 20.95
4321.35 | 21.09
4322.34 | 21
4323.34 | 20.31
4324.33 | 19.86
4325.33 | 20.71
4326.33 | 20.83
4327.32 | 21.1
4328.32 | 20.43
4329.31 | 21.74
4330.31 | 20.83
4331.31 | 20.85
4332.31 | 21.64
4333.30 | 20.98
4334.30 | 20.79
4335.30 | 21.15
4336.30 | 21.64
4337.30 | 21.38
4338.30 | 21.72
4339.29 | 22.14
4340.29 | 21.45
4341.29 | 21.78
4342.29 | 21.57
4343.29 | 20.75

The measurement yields 0.07 mag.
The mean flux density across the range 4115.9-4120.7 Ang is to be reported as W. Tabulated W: 19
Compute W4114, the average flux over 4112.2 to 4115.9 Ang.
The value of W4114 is 19.6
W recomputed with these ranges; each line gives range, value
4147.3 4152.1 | 18.3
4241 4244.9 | 17.8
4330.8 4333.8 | 21.2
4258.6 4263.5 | 17.8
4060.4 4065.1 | 20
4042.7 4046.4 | 19.6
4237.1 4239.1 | 17.7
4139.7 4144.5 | 18.7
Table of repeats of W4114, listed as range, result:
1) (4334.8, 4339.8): 21.6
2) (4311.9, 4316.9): 20.1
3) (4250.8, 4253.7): 18.1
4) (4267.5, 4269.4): 18.1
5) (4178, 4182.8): 17.8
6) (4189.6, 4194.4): 17.6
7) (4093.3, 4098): 19.8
